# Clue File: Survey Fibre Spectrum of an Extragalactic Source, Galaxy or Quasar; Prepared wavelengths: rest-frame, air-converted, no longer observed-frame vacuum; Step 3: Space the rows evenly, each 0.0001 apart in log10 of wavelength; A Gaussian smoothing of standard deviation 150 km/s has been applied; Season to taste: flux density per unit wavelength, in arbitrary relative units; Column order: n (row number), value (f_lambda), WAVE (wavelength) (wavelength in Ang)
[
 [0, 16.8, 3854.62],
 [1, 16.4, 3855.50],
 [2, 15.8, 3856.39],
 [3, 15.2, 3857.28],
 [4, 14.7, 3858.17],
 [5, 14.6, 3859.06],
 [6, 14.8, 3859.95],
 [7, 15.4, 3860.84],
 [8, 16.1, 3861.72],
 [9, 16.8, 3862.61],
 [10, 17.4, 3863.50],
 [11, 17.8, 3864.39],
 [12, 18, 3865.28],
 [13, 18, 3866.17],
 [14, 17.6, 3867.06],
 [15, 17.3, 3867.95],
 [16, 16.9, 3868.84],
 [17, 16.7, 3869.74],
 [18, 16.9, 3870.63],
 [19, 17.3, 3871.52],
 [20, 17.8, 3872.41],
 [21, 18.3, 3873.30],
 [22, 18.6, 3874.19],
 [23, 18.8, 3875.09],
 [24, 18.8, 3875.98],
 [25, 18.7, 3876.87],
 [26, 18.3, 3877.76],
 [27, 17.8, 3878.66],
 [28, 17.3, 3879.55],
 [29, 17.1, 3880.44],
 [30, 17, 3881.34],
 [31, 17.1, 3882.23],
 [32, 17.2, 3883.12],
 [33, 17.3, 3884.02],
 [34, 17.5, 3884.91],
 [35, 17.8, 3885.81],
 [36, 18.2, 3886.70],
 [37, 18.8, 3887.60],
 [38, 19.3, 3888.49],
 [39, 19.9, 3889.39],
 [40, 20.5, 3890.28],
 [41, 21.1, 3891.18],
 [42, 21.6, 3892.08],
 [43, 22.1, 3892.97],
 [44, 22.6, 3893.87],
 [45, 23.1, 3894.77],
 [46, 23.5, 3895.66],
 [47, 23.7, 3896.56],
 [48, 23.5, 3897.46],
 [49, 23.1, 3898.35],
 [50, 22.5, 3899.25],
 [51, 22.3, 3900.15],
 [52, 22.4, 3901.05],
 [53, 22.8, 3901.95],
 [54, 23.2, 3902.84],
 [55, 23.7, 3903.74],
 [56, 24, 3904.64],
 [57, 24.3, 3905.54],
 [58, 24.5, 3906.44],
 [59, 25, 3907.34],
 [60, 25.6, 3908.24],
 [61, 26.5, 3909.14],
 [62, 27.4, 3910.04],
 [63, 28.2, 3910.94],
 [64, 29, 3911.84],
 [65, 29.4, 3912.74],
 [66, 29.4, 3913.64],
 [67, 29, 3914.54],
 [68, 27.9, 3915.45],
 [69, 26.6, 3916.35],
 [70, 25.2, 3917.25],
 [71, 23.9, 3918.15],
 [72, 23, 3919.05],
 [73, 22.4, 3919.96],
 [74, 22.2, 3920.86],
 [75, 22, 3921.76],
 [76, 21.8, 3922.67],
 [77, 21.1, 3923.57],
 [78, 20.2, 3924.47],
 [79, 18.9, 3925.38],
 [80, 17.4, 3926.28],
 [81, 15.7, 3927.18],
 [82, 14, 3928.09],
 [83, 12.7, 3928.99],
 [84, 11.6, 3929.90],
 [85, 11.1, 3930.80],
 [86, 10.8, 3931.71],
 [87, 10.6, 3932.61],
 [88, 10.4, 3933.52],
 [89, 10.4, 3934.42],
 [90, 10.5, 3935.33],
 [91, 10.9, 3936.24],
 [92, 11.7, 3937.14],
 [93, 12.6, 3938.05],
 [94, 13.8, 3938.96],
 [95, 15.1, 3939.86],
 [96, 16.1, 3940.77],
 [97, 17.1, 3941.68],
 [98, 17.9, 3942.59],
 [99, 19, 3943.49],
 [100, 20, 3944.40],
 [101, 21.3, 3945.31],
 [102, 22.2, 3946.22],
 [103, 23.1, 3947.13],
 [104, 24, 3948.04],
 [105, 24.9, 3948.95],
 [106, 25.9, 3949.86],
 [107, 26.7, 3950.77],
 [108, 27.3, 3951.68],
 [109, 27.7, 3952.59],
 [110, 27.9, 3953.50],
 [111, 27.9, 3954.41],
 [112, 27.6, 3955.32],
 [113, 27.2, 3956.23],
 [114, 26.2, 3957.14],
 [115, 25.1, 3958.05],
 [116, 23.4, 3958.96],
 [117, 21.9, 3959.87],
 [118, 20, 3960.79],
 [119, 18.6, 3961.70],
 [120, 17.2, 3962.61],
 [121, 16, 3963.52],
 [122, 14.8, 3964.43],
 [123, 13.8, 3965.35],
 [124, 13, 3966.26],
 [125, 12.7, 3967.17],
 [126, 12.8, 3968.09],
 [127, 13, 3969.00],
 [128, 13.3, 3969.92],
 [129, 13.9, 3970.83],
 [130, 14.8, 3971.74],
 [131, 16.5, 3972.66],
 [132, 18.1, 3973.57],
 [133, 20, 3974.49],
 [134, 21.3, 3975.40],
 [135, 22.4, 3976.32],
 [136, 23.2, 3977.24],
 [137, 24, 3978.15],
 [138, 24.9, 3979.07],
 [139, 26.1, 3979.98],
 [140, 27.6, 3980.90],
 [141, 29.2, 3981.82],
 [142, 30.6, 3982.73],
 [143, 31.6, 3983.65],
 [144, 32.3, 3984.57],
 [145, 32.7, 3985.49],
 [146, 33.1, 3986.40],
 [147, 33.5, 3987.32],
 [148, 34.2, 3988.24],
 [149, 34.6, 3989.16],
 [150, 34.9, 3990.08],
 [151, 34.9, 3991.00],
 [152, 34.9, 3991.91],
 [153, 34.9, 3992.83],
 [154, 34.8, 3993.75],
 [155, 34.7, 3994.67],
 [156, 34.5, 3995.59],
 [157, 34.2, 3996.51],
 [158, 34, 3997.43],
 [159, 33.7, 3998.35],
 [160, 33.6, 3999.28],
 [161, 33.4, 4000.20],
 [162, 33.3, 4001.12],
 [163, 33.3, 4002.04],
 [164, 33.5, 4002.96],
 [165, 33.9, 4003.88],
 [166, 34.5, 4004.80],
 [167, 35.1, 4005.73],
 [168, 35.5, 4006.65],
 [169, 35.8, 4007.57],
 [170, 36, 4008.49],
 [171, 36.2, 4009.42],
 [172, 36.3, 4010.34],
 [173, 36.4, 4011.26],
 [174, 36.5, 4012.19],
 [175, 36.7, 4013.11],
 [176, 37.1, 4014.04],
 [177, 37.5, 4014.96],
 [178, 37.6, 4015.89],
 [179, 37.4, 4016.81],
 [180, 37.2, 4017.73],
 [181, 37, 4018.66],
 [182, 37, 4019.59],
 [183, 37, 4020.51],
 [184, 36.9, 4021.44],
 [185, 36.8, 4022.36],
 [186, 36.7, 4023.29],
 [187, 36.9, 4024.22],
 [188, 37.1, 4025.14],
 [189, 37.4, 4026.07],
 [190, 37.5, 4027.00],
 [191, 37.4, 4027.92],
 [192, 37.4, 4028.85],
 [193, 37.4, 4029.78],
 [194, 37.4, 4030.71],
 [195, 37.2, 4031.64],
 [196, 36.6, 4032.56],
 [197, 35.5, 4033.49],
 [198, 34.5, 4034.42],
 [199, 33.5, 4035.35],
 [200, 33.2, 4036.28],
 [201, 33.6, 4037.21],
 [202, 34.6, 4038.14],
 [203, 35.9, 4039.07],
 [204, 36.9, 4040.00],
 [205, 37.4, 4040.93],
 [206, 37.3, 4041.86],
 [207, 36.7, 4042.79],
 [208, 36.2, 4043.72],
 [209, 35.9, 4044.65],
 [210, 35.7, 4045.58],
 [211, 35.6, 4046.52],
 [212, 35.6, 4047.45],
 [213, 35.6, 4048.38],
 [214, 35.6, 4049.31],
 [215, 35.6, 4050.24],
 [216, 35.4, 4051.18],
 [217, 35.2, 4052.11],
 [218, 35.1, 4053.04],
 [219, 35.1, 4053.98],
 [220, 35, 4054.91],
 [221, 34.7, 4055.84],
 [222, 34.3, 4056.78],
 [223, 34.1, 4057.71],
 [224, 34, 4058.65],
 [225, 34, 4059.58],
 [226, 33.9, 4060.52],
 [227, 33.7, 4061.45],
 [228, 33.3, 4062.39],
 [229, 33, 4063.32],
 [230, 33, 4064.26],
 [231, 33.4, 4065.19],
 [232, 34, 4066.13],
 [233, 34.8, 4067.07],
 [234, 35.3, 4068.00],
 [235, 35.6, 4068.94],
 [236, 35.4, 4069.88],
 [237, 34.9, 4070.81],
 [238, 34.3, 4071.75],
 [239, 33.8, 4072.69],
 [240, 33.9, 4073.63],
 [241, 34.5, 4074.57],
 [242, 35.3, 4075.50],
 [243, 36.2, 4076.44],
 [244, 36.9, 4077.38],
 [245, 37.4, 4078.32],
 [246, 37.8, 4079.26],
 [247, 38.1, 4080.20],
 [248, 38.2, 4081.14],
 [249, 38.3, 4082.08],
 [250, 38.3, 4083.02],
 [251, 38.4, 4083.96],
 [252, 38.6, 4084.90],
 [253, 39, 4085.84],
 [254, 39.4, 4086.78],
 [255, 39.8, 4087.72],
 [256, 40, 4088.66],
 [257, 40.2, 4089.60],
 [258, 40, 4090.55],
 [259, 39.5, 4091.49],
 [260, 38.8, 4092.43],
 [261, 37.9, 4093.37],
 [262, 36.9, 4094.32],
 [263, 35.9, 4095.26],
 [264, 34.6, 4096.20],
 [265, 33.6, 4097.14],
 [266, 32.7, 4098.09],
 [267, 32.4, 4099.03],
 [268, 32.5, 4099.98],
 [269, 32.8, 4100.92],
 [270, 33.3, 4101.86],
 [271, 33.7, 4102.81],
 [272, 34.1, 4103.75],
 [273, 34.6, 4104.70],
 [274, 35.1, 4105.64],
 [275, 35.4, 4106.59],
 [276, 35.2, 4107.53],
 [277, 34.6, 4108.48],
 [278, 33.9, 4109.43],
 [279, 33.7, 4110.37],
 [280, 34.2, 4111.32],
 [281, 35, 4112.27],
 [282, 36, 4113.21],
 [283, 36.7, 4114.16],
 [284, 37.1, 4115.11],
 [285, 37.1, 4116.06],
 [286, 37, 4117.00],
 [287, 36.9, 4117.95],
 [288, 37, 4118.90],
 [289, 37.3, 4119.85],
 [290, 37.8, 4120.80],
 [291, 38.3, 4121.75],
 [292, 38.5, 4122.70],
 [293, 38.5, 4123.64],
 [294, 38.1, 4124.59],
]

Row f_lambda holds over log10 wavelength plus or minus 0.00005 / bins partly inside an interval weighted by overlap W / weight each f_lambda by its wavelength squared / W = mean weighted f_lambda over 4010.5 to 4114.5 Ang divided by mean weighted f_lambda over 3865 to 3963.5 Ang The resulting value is 1.89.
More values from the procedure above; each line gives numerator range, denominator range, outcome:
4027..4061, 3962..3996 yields 1.48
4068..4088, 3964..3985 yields 1.90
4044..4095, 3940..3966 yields 1.74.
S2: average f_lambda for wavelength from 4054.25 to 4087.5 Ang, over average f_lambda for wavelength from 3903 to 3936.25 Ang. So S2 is 1.7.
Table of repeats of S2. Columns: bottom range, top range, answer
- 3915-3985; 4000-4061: 1.79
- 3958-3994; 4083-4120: 1.52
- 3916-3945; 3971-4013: 1.85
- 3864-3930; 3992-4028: 1.70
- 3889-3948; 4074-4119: 1.77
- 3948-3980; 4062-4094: 1.76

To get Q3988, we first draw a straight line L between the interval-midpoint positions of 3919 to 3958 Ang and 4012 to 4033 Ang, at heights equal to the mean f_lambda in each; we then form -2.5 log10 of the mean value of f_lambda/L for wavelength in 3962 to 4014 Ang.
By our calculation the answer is 0.08 mag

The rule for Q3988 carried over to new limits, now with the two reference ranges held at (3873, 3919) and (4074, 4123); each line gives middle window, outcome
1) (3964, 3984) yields 0.367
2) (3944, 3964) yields 0.110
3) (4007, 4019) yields -0.204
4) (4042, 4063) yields -0.058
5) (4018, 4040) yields -0.152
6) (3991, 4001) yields -0.172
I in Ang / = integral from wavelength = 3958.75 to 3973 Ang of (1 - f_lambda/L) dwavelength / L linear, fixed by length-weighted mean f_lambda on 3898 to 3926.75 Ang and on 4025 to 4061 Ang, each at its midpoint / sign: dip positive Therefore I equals 6.42 Ang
